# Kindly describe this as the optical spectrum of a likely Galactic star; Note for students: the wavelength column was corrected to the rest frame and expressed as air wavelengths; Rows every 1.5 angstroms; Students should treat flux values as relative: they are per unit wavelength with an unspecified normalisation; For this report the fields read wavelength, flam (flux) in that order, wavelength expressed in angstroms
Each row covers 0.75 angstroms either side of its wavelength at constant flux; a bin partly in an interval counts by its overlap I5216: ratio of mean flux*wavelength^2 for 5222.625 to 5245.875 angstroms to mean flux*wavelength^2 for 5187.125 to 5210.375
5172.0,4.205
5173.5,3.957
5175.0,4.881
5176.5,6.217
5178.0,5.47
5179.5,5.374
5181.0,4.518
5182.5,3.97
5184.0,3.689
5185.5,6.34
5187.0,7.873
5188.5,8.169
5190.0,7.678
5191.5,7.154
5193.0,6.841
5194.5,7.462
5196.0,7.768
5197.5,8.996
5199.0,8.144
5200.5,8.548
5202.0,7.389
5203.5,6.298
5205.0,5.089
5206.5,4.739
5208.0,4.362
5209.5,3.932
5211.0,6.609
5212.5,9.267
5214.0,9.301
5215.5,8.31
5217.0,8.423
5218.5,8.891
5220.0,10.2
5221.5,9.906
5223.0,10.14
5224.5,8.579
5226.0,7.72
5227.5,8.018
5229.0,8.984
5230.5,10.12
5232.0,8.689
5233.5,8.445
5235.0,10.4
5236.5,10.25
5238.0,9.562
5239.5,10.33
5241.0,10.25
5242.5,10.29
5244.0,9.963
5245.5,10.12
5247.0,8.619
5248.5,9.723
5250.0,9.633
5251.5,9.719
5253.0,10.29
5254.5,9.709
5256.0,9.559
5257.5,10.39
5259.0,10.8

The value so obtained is 1.40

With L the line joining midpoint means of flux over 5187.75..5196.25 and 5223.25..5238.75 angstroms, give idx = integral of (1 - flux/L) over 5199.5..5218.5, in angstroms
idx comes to 2.9 angstroms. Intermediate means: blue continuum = 7.5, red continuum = 9.11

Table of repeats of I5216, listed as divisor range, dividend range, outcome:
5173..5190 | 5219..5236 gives 1.67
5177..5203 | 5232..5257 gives 1.47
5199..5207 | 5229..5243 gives 1.49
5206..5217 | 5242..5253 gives 1.45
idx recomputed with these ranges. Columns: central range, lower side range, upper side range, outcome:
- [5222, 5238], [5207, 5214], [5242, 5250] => -1.9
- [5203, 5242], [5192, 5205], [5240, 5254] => 1.7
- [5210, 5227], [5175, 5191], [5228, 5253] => -1.1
